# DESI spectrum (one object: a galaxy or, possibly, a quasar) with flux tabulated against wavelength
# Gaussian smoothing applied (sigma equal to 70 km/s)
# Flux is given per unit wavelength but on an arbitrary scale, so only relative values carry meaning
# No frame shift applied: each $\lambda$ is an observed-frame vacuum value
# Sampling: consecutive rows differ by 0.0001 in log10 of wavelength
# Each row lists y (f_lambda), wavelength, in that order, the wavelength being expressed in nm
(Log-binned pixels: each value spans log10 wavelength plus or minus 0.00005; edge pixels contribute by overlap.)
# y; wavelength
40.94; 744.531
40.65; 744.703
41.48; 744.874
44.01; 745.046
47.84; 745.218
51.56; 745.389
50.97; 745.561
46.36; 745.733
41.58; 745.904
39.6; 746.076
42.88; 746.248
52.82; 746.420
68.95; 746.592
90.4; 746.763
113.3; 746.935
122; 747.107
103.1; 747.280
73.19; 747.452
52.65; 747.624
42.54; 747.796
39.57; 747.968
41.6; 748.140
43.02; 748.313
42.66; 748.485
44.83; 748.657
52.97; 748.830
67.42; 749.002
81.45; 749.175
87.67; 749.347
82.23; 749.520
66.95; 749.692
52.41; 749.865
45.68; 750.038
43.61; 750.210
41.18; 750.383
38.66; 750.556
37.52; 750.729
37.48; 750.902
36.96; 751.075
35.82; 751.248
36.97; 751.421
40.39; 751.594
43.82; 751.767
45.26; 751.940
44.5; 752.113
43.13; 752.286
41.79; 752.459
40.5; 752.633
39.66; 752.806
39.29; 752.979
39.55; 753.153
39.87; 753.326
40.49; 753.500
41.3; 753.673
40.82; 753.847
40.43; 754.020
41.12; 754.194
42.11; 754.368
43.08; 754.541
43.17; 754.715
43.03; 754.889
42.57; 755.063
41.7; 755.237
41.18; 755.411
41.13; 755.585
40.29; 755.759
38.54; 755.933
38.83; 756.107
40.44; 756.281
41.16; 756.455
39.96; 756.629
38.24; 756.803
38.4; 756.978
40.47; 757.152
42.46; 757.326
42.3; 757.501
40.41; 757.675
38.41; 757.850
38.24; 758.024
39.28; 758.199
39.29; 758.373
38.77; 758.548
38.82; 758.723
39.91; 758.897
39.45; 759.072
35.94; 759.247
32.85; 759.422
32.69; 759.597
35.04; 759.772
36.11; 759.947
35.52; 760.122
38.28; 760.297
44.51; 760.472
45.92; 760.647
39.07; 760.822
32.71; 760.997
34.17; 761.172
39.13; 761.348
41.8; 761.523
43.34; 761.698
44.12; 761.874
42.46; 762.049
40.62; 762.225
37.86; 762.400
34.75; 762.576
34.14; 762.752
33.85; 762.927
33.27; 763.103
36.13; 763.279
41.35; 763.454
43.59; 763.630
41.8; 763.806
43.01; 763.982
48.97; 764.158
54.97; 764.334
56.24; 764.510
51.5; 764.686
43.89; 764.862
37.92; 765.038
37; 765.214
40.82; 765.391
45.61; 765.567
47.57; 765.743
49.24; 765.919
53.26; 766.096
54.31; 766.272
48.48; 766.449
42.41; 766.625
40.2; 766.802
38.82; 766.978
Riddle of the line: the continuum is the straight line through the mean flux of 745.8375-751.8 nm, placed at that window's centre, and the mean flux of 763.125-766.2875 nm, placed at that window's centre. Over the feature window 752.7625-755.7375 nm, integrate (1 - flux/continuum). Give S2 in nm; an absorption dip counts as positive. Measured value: 0.659 nm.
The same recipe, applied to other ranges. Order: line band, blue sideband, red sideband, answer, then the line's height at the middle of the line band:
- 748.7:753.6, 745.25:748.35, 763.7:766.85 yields 0.90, 58.4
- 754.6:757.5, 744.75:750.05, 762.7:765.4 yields 0.59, 51.2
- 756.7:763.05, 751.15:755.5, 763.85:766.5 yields 0.86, 44.7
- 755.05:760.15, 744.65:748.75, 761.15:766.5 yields 1.00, 48.4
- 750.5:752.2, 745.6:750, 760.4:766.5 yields 0.55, 58.7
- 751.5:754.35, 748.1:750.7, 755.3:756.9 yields 0.35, 47.3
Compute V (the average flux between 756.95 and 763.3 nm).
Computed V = 38.4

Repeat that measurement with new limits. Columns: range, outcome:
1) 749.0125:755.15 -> 46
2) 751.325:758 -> 40.9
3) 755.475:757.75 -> 40.2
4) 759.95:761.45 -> 38.6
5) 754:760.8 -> 39.7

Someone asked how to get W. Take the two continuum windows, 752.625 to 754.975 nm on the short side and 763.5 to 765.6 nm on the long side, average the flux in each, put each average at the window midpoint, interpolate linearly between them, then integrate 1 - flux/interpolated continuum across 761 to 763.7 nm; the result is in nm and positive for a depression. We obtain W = 0.363 nm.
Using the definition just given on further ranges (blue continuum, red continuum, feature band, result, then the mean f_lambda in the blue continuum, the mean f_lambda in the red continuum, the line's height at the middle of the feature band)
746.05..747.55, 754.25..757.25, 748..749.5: 0.267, 79.8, 40.9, 71.3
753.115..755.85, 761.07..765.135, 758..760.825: 0.228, 41.4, 41.7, 41.5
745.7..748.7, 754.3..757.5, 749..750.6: -0.149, 61.7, 41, 55.5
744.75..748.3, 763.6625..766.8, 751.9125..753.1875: 0.319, 59.8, 46.6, 55.5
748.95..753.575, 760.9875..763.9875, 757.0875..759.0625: 0.115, 47.6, 38.8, 42.3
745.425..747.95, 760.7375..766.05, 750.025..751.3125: 0.449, 66.1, 41.8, 60.3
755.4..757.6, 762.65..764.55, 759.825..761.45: 0.117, 40.2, 42.1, 41.3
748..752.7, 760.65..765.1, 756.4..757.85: 0.143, 48.7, 41.3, 44.7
